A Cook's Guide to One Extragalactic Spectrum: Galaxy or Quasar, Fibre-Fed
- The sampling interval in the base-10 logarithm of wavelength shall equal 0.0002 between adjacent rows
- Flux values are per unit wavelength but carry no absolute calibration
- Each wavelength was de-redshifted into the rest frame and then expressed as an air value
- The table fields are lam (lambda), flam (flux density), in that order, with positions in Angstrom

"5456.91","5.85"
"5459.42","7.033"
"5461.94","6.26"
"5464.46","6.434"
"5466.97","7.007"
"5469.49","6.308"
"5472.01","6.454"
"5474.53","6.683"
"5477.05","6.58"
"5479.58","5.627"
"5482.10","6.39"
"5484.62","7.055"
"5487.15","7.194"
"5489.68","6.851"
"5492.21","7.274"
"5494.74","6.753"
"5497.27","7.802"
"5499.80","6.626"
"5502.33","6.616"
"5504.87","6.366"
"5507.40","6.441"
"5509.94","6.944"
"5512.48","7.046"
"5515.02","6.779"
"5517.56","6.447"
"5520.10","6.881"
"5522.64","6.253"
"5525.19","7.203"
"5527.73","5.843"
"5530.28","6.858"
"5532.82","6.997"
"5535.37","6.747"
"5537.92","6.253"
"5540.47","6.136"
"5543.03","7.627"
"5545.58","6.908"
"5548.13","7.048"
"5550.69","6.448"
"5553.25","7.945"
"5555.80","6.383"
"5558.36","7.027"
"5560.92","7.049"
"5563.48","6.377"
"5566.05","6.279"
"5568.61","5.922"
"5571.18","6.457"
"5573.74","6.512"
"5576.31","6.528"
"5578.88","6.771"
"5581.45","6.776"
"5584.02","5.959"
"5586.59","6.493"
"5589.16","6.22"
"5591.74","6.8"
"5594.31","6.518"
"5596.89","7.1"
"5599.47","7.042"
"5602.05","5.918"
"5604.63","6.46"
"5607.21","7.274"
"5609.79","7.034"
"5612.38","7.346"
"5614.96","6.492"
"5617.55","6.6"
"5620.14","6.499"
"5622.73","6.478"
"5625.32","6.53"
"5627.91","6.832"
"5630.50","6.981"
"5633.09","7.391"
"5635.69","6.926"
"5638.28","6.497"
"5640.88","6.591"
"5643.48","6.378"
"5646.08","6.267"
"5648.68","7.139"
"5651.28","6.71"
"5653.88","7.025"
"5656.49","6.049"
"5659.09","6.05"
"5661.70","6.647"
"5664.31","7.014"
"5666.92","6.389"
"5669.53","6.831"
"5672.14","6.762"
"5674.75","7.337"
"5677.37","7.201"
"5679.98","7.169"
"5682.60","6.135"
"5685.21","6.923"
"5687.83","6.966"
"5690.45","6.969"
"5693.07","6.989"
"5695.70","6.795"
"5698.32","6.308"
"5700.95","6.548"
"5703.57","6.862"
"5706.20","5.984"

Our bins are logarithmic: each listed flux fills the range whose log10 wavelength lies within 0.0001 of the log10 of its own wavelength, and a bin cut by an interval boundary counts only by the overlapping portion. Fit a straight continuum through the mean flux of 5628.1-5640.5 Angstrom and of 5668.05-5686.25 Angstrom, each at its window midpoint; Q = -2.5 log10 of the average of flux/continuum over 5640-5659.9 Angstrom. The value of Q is 0.06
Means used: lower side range 6.91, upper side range 6.91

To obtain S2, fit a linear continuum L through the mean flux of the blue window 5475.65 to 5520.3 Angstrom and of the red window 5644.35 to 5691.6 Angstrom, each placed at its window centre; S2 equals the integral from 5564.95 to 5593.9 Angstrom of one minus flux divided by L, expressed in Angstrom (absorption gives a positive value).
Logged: 1.4 Angstrom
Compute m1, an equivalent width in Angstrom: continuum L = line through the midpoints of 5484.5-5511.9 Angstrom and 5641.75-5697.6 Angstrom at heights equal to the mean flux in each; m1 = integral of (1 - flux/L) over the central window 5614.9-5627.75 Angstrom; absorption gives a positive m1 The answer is 0.4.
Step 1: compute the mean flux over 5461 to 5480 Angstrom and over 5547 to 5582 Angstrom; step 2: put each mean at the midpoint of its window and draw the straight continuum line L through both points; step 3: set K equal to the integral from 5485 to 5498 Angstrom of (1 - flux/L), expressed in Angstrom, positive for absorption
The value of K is -1.3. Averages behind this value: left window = 6.46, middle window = 7.14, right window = 6.68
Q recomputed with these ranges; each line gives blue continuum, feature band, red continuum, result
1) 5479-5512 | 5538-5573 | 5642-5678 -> 0.01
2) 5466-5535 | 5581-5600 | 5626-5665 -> 0.02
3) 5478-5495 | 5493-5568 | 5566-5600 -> -0.02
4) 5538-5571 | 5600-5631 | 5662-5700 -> 0.01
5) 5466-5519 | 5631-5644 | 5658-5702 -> -0.01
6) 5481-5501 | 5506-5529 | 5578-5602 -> 0.04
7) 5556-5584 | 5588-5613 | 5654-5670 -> -0.04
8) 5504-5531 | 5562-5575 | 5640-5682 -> 0.06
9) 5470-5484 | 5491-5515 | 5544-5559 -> -0.05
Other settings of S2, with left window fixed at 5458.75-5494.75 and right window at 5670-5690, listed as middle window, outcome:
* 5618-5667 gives 1.55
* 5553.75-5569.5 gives 0.40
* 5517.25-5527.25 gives 0.09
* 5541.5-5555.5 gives -0.77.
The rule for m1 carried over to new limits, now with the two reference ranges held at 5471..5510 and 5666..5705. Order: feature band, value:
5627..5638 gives -0.3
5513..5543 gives 0.5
